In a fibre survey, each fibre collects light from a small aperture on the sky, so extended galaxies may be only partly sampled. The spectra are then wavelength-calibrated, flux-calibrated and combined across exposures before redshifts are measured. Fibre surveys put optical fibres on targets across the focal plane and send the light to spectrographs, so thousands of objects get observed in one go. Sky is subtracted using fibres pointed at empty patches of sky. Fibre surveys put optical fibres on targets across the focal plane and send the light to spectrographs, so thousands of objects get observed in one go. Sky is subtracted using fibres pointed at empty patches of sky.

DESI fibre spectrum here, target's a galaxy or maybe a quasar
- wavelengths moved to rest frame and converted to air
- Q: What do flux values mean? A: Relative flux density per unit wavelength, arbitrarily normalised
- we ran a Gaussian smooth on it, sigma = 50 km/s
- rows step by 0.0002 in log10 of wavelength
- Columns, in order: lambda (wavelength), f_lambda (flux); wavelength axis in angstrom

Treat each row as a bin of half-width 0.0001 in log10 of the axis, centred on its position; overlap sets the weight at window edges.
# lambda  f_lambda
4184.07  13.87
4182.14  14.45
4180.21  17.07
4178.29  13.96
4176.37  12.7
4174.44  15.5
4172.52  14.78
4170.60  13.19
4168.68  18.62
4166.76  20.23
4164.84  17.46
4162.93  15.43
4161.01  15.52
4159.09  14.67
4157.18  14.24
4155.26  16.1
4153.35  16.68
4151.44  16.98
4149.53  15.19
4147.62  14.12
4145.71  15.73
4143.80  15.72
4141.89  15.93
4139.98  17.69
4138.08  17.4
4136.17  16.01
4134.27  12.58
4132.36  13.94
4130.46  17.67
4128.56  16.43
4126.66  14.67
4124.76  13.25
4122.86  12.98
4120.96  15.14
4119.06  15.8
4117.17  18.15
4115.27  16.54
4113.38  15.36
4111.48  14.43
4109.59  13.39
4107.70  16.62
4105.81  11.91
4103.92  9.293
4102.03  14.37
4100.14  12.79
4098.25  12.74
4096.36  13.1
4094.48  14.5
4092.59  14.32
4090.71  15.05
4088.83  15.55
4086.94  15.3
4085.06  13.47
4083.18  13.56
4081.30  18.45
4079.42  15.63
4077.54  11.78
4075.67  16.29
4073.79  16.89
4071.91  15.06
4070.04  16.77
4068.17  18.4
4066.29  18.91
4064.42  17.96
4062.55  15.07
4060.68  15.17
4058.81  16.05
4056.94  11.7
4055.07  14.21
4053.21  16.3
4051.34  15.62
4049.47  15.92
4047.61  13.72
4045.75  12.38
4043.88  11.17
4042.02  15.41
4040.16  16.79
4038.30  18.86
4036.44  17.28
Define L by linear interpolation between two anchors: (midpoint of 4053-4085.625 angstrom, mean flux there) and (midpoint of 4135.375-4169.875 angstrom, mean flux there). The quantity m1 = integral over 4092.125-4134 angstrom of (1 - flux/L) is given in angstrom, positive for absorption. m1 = 4.2 angstrom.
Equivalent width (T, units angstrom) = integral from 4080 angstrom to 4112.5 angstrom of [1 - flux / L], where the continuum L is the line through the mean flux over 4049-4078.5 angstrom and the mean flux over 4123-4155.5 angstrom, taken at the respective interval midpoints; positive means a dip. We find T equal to 3.3 angstrom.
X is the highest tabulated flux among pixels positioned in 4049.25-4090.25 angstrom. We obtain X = 18.91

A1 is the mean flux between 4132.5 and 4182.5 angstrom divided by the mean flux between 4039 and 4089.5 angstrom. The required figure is 1.02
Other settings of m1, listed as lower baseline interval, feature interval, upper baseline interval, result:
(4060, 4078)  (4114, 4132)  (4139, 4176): 0.6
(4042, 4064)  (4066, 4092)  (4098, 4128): -2.4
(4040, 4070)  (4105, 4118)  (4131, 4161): 0.2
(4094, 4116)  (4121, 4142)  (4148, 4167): -0.6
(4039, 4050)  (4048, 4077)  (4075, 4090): -2.6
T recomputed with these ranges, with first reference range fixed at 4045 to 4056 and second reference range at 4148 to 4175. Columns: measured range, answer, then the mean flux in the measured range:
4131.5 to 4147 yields 0.2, 15.6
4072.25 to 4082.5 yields -0.4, 15.7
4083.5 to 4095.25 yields 0.4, 14.6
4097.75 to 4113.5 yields 2.1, 13.4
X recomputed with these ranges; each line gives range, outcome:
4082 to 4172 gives 20.23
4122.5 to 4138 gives 17.67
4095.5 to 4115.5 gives 16.62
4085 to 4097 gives 15.55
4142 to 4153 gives 16.98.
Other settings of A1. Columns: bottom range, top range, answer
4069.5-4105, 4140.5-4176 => 1.10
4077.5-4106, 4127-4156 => 1.13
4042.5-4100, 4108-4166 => 1.04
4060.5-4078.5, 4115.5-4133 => 0.95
